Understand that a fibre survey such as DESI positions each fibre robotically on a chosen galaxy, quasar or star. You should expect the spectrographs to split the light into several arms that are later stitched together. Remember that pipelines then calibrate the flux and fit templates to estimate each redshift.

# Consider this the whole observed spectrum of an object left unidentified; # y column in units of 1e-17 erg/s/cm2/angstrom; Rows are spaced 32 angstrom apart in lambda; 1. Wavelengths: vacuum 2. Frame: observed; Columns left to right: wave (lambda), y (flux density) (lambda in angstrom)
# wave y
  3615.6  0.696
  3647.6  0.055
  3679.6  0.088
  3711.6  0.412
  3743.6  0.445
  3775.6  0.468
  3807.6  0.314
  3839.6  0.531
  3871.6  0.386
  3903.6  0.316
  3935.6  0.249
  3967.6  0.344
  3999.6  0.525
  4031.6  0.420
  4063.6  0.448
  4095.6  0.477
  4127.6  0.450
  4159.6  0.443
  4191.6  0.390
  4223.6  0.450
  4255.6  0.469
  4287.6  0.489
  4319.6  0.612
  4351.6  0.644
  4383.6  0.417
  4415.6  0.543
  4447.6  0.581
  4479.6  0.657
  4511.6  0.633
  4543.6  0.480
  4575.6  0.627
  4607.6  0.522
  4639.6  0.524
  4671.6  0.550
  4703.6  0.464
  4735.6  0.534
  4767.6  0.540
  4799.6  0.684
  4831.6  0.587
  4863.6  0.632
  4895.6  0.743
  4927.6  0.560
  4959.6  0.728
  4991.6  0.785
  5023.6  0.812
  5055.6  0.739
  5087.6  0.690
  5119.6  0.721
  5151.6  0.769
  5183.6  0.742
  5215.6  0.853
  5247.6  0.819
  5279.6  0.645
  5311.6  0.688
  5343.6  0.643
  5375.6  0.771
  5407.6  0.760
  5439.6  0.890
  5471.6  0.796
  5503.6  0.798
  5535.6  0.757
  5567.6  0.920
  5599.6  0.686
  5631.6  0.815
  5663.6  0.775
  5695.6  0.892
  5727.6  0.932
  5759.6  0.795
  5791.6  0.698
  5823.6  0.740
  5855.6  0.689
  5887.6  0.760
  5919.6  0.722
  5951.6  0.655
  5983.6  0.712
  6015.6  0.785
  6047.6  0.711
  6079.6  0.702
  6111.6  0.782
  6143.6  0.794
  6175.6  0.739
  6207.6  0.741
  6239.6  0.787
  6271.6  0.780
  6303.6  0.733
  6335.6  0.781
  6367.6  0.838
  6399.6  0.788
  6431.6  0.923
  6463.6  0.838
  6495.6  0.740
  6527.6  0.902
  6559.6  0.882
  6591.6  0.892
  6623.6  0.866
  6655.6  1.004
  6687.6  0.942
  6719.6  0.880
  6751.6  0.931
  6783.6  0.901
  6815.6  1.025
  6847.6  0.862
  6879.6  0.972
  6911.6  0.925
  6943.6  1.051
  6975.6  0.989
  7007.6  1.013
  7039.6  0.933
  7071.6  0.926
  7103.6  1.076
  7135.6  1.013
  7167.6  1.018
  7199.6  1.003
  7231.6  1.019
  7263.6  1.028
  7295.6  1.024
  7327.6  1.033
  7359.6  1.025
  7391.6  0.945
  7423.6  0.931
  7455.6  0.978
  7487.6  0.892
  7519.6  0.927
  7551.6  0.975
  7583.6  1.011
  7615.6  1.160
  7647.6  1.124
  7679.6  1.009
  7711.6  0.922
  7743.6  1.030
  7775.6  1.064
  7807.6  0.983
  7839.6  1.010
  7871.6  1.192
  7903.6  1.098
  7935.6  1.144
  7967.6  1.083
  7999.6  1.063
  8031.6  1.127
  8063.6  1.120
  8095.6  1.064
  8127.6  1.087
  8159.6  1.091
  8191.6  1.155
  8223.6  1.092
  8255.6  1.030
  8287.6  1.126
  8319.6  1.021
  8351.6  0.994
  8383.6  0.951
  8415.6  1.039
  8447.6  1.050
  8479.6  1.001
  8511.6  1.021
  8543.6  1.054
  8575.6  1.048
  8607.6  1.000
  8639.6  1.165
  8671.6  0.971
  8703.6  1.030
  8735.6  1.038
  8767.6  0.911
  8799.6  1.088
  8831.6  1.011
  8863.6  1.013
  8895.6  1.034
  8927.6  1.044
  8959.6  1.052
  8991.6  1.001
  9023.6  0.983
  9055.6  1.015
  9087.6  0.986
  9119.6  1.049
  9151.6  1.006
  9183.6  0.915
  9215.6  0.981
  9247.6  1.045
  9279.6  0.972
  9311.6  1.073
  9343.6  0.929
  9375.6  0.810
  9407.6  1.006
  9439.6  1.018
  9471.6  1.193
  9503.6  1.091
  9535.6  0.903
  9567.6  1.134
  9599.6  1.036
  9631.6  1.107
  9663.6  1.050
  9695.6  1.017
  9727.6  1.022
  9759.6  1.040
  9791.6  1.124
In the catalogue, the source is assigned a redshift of 0.725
